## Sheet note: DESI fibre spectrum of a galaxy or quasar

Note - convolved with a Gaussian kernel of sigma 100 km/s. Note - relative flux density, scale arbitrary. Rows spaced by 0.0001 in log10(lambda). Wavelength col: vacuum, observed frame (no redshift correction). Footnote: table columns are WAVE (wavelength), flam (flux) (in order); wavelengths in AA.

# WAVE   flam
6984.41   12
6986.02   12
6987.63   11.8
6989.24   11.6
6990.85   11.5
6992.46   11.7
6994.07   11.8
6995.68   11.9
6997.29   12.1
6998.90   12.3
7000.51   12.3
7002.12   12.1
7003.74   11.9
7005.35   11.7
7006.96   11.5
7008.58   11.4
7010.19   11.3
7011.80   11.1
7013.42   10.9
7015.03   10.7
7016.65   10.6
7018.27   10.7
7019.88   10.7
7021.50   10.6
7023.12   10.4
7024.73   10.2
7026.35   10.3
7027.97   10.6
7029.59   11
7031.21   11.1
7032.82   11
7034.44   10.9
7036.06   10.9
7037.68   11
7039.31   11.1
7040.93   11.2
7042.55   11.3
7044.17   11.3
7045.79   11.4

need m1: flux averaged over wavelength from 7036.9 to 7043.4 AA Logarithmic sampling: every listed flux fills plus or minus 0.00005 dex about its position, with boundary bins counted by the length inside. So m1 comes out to 11.1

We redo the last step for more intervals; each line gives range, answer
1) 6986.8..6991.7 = 11.6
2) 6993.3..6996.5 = 11.9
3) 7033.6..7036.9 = 10.9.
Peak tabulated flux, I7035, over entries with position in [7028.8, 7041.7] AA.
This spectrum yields 11.2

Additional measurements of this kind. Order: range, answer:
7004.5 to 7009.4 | 11.7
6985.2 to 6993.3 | 12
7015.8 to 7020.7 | 10.7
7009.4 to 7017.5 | 11.3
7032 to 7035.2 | 11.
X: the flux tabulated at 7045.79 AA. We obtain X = 11.4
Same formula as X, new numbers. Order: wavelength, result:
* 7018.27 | 10.7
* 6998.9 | 12.3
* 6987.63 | 11.8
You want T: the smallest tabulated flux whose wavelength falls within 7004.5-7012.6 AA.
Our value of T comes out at 11.1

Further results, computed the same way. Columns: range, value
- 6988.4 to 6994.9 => 11.5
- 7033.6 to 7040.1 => 10.9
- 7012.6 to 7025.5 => 10.2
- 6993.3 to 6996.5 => 11.8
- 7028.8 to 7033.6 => 11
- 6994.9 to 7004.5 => 11.9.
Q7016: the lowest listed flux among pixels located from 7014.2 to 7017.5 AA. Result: 10.6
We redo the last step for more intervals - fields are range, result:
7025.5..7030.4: 10.3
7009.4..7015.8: 10.7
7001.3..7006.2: 11.7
